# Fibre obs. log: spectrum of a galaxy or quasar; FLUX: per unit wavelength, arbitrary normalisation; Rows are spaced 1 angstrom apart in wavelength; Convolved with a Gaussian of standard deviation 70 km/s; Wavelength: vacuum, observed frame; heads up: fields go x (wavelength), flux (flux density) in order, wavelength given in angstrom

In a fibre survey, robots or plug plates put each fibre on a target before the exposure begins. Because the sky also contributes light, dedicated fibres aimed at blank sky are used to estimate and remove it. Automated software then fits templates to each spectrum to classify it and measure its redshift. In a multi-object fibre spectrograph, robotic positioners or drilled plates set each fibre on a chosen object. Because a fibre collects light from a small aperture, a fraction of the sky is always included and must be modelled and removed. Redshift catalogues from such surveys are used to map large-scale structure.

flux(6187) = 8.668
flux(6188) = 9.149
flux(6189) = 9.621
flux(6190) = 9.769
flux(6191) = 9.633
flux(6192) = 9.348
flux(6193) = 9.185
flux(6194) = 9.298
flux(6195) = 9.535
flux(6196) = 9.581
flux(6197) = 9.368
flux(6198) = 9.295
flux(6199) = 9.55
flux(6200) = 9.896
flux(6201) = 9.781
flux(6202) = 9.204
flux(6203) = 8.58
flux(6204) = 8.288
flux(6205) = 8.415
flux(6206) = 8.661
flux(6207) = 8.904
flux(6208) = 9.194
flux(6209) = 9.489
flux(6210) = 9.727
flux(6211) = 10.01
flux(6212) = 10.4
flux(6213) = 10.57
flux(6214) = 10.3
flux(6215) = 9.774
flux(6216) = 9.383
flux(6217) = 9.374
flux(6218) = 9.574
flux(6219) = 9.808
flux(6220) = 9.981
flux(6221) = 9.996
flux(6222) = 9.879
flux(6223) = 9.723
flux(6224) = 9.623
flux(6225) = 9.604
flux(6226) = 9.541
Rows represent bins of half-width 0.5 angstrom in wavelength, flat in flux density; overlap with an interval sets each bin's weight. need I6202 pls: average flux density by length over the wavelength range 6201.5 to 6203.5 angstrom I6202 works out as 8.89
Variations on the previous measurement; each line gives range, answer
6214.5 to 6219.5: 9.58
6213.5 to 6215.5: 10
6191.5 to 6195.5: 9.34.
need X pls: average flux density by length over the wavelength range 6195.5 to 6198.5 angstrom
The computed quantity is 9.41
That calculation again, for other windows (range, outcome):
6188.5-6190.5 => 9.7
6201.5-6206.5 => 8.63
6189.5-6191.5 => 9.7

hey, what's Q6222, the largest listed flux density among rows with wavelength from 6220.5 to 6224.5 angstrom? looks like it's 9.996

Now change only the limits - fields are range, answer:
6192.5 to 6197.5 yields 9.581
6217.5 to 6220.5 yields 9.981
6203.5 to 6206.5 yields 8.661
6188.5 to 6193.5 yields 9.769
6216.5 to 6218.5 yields 9.574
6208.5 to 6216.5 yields 10.57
